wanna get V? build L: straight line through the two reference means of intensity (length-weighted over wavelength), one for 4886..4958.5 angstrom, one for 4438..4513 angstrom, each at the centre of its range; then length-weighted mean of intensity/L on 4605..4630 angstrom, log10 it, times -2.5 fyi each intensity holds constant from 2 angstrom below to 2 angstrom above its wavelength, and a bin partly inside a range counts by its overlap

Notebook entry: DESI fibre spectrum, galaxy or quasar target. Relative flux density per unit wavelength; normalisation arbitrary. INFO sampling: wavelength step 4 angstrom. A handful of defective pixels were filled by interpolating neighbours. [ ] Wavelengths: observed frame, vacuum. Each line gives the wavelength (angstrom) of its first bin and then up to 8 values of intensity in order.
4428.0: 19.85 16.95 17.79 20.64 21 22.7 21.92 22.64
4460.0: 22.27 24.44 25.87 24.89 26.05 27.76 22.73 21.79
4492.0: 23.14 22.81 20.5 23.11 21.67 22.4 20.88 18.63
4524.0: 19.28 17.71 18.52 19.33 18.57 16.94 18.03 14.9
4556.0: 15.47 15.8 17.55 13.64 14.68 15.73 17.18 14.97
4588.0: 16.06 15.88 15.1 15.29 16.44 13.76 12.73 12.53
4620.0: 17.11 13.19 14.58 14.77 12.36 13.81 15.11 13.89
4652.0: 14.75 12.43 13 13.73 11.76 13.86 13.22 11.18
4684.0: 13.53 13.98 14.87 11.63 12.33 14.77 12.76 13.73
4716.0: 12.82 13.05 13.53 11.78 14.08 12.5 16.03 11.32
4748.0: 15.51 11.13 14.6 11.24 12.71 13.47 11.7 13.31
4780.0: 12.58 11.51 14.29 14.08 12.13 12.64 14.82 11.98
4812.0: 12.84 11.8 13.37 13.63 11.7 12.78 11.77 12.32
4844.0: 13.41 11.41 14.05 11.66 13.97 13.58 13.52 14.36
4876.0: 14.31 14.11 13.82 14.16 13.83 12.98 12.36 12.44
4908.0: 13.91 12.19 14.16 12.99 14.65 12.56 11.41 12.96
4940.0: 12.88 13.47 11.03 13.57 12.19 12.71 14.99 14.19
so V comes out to 0.374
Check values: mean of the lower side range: 23.1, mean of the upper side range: 13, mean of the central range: 14.1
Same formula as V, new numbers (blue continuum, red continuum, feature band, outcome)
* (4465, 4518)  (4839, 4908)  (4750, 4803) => 0.24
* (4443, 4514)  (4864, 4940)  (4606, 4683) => 0.39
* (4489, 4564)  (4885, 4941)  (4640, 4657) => 0.22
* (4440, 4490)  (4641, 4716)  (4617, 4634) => 0.08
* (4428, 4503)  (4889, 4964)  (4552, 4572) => 0.31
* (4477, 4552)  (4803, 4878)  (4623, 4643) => 0.28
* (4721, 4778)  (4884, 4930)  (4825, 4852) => 0.07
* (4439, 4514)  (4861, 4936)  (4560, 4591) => 0.31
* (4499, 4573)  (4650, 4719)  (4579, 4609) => 0.05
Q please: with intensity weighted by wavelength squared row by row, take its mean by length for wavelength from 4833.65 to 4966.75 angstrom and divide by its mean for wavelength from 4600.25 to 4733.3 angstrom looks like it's 1.07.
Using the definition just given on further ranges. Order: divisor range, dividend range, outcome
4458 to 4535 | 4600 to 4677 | 0.66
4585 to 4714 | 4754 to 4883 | 1.01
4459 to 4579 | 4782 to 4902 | 0.75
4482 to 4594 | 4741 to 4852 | 0.77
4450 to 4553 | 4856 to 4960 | 0.73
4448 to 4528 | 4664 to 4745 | 0.64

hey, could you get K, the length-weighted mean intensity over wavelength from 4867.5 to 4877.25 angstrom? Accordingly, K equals 14.1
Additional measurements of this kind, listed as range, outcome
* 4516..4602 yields 16.7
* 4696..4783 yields 13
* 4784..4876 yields 13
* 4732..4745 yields 13.6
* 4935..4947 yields 12.9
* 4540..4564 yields 16.5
